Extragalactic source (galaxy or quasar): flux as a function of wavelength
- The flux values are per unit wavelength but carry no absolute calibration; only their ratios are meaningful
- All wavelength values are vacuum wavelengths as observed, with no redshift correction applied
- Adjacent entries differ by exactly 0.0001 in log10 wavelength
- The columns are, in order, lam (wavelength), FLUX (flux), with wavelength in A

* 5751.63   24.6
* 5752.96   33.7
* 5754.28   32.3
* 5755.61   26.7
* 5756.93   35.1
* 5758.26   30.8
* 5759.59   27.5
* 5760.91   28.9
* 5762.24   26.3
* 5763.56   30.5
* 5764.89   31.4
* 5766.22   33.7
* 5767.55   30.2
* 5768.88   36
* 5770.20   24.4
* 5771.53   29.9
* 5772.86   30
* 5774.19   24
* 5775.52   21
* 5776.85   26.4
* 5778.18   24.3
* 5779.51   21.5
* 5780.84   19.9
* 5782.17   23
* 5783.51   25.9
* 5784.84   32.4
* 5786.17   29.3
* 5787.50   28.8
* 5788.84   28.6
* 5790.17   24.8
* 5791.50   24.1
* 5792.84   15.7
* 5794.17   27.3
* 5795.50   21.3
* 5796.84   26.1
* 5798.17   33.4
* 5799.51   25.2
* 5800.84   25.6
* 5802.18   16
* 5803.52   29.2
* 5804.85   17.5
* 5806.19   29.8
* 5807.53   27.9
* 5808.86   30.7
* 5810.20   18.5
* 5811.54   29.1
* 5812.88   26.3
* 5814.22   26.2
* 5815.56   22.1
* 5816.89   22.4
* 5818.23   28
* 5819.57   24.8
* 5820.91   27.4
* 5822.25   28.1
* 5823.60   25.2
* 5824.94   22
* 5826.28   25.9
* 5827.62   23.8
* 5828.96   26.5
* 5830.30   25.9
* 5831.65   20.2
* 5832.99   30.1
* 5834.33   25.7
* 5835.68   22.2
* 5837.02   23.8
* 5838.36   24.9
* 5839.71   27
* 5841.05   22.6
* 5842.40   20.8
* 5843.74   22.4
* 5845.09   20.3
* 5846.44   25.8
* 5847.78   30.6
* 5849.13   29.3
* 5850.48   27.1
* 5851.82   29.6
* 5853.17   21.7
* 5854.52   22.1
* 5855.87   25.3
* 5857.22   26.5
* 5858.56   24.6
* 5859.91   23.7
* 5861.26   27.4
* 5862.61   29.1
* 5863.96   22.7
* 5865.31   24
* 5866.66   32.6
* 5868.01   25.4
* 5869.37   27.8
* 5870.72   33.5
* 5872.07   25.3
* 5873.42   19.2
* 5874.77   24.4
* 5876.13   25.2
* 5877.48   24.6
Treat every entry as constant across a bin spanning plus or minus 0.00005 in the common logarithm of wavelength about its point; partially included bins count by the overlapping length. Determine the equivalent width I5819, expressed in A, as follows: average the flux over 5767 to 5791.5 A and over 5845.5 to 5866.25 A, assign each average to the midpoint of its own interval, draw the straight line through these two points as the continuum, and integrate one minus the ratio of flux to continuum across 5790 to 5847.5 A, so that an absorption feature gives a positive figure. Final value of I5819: 3.4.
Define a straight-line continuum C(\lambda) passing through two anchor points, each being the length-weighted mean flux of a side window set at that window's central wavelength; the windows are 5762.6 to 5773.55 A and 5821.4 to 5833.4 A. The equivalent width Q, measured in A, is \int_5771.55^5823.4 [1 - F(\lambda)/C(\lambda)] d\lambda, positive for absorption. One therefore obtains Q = 4.6 A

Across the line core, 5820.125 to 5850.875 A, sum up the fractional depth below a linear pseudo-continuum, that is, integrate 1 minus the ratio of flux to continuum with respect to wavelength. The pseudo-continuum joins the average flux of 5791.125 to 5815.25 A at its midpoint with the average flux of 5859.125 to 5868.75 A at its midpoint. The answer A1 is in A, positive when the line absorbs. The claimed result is 0.7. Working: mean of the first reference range 25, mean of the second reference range 26.4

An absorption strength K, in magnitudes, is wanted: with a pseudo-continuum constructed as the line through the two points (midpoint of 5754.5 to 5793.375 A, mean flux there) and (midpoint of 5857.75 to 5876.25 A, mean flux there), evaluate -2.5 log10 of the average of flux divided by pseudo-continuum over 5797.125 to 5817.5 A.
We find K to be 0.06 mag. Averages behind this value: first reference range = 27.4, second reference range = 26.1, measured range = 25.4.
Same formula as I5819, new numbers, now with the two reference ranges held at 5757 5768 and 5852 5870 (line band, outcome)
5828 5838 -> 0.8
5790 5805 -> 2.4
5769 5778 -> 1.0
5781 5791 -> 0.7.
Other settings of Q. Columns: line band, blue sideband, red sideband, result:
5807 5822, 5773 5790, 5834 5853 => -0.3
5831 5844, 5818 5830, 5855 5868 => 0.9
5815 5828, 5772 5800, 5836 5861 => 0.1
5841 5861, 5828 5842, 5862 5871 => 1.0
